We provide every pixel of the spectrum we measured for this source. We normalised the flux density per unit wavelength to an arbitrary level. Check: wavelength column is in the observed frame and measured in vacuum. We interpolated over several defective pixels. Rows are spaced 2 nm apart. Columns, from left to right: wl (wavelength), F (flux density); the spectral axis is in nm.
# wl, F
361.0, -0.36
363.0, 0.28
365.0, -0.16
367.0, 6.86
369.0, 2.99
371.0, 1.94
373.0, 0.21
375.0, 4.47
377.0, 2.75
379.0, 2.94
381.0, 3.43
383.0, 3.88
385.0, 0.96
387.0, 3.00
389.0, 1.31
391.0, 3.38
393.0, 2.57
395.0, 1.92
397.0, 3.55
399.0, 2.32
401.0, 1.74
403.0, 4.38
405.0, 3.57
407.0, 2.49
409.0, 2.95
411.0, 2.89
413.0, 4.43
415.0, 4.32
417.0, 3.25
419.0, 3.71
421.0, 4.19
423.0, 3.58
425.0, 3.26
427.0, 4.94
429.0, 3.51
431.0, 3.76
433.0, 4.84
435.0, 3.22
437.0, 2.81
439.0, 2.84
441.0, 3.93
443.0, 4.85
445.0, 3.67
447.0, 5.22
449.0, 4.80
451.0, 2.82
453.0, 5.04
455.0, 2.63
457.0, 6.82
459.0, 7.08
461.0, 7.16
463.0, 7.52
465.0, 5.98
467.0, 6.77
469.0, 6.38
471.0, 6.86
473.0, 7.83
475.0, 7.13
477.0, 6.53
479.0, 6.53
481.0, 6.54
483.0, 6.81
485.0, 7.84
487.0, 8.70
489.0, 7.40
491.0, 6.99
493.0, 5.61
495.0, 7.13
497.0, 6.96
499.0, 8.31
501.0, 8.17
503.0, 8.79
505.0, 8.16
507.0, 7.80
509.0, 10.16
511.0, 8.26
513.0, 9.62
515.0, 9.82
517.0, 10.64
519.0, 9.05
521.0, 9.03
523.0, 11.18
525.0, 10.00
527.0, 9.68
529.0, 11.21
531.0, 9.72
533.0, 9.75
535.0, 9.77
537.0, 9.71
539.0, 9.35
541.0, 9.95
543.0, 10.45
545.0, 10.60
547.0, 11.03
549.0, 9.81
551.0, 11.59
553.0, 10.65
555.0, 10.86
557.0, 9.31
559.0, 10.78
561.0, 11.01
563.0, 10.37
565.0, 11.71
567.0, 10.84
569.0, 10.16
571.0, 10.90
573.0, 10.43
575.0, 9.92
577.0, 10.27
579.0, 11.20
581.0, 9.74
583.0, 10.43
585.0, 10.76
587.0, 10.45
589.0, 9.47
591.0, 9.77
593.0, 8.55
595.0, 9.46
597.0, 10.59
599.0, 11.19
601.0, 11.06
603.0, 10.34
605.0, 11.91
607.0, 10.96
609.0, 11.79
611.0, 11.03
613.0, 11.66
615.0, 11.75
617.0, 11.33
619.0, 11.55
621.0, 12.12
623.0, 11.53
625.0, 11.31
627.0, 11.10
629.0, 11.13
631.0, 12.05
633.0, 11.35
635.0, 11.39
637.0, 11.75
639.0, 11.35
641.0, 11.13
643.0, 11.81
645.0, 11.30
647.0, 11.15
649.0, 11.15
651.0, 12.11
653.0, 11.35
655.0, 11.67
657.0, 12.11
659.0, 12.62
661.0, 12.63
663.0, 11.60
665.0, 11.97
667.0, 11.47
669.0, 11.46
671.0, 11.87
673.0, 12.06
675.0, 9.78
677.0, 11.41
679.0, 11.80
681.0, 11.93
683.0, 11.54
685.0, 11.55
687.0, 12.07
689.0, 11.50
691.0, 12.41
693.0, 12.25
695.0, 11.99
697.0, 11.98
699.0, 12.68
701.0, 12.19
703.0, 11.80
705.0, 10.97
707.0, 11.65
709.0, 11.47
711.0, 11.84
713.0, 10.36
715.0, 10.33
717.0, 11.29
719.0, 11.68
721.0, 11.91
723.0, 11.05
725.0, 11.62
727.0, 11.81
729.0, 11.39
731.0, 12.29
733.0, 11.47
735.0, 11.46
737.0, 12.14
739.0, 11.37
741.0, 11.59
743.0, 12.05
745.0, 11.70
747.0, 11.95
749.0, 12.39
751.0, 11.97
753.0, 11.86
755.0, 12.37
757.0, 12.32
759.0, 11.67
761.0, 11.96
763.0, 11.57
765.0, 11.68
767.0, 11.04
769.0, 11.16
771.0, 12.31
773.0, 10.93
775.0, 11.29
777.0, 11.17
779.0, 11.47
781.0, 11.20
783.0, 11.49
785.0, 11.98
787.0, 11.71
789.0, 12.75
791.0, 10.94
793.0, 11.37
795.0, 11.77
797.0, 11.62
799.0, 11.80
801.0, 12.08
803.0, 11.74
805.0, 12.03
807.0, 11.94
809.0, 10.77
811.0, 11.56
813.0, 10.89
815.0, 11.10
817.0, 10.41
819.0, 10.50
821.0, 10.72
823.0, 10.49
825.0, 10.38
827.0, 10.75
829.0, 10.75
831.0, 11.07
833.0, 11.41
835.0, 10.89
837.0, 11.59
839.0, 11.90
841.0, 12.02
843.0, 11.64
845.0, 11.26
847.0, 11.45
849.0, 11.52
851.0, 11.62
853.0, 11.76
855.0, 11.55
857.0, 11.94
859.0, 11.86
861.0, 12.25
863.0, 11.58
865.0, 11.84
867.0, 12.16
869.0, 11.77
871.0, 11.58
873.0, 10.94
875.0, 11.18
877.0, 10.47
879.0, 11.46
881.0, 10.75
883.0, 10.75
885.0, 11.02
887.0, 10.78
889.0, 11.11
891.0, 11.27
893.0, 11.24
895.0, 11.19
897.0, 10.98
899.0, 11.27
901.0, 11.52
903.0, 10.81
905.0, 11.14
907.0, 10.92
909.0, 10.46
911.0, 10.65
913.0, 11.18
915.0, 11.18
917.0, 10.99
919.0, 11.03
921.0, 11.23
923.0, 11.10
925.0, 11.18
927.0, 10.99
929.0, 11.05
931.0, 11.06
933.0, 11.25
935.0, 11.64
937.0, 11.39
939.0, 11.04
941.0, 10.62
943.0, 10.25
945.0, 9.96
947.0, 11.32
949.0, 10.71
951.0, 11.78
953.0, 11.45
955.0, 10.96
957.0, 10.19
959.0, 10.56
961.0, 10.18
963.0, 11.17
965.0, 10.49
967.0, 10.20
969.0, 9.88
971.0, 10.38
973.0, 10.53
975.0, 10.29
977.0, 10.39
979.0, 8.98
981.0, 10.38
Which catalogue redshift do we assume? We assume 0.145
